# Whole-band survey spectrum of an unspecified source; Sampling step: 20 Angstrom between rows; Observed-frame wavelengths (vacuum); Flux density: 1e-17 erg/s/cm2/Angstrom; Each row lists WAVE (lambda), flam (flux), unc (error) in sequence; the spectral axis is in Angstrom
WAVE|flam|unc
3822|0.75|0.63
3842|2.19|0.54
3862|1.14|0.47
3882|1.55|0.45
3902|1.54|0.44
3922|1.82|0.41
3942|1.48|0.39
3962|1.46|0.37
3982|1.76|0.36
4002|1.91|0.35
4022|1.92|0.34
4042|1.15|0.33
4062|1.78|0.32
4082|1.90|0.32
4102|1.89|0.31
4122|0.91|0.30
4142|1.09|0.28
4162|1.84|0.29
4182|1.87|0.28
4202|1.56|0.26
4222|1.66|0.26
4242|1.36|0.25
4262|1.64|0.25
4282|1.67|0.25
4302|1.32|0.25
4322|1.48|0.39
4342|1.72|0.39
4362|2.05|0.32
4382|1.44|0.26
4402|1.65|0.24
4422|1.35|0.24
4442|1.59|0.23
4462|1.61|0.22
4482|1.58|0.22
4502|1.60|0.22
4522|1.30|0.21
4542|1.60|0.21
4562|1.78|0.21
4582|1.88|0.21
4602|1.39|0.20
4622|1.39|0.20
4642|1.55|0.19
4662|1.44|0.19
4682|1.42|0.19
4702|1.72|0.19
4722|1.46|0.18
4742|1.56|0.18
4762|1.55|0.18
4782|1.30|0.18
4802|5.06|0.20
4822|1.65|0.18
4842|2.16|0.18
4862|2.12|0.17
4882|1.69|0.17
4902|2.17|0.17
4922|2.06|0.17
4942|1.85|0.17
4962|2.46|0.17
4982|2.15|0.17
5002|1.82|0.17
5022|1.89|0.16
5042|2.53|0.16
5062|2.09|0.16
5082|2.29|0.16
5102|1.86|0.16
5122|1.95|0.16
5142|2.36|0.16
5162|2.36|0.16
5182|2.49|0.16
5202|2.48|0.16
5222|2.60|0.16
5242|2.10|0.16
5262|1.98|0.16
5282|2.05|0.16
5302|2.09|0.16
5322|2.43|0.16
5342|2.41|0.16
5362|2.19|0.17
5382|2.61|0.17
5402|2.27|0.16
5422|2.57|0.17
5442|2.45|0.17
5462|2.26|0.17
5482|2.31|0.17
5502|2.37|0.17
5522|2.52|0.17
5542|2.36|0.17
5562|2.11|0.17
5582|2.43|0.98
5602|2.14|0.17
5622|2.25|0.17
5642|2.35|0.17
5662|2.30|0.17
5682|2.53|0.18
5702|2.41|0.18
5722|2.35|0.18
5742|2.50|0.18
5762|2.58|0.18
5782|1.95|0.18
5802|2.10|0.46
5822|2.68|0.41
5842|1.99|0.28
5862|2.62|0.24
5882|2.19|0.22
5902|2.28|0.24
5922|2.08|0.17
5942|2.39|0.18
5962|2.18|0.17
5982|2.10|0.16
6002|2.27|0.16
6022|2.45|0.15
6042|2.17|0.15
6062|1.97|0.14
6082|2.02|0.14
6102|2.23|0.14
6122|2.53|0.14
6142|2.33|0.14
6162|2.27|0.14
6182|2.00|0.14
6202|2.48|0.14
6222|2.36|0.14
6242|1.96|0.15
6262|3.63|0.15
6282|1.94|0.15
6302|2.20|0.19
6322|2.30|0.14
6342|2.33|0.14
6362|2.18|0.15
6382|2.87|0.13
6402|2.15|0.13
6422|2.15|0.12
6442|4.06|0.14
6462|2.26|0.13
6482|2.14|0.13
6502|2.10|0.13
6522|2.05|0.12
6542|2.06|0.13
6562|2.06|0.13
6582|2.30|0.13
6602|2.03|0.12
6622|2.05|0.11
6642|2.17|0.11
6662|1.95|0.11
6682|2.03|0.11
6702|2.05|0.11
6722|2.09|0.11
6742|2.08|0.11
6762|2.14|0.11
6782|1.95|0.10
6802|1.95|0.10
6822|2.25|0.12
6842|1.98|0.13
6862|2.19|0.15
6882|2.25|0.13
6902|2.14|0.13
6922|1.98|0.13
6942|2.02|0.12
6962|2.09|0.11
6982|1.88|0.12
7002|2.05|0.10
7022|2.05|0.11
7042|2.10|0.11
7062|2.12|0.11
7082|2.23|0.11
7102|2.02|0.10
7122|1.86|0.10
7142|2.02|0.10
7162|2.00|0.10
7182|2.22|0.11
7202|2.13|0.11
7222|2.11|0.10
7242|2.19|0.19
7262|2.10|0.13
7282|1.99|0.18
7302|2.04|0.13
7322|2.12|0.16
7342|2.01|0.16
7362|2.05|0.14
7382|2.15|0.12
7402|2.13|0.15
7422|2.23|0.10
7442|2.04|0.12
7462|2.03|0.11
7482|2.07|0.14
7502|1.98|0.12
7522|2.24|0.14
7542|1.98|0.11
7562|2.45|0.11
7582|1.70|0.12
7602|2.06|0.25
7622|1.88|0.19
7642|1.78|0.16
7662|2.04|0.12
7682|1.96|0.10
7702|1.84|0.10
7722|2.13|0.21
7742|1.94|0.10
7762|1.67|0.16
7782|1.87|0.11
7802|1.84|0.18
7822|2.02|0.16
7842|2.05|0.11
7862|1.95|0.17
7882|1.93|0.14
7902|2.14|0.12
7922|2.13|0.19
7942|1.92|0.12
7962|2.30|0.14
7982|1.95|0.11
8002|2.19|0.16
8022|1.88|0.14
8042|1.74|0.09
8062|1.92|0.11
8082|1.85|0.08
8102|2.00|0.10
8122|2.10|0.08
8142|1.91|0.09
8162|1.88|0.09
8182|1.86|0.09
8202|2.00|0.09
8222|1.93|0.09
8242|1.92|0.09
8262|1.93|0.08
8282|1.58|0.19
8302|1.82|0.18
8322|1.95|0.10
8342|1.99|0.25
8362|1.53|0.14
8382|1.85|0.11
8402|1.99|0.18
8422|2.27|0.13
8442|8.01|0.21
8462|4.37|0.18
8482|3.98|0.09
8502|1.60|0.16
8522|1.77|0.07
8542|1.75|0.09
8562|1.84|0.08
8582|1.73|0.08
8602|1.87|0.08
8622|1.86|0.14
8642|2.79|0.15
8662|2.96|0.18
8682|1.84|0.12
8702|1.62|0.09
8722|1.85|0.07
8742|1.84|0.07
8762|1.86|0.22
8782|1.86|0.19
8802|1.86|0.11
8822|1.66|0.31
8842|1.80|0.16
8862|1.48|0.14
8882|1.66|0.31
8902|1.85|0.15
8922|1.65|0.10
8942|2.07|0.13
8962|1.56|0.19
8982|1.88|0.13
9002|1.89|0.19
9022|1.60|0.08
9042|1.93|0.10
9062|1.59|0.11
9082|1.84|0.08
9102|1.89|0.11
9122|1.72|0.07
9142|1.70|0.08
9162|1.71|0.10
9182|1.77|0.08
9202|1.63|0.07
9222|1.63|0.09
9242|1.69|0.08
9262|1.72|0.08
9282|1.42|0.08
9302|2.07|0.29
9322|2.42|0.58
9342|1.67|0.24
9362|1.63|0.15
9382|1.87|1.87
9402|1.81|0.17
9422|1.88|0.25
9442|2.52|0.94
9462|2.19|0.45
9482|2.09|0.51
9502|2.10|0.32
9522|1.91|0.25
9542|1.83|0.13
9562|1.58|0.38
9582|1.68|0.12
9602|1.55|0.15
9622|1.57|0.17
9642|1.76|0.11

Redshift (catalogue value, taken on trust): 0.287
